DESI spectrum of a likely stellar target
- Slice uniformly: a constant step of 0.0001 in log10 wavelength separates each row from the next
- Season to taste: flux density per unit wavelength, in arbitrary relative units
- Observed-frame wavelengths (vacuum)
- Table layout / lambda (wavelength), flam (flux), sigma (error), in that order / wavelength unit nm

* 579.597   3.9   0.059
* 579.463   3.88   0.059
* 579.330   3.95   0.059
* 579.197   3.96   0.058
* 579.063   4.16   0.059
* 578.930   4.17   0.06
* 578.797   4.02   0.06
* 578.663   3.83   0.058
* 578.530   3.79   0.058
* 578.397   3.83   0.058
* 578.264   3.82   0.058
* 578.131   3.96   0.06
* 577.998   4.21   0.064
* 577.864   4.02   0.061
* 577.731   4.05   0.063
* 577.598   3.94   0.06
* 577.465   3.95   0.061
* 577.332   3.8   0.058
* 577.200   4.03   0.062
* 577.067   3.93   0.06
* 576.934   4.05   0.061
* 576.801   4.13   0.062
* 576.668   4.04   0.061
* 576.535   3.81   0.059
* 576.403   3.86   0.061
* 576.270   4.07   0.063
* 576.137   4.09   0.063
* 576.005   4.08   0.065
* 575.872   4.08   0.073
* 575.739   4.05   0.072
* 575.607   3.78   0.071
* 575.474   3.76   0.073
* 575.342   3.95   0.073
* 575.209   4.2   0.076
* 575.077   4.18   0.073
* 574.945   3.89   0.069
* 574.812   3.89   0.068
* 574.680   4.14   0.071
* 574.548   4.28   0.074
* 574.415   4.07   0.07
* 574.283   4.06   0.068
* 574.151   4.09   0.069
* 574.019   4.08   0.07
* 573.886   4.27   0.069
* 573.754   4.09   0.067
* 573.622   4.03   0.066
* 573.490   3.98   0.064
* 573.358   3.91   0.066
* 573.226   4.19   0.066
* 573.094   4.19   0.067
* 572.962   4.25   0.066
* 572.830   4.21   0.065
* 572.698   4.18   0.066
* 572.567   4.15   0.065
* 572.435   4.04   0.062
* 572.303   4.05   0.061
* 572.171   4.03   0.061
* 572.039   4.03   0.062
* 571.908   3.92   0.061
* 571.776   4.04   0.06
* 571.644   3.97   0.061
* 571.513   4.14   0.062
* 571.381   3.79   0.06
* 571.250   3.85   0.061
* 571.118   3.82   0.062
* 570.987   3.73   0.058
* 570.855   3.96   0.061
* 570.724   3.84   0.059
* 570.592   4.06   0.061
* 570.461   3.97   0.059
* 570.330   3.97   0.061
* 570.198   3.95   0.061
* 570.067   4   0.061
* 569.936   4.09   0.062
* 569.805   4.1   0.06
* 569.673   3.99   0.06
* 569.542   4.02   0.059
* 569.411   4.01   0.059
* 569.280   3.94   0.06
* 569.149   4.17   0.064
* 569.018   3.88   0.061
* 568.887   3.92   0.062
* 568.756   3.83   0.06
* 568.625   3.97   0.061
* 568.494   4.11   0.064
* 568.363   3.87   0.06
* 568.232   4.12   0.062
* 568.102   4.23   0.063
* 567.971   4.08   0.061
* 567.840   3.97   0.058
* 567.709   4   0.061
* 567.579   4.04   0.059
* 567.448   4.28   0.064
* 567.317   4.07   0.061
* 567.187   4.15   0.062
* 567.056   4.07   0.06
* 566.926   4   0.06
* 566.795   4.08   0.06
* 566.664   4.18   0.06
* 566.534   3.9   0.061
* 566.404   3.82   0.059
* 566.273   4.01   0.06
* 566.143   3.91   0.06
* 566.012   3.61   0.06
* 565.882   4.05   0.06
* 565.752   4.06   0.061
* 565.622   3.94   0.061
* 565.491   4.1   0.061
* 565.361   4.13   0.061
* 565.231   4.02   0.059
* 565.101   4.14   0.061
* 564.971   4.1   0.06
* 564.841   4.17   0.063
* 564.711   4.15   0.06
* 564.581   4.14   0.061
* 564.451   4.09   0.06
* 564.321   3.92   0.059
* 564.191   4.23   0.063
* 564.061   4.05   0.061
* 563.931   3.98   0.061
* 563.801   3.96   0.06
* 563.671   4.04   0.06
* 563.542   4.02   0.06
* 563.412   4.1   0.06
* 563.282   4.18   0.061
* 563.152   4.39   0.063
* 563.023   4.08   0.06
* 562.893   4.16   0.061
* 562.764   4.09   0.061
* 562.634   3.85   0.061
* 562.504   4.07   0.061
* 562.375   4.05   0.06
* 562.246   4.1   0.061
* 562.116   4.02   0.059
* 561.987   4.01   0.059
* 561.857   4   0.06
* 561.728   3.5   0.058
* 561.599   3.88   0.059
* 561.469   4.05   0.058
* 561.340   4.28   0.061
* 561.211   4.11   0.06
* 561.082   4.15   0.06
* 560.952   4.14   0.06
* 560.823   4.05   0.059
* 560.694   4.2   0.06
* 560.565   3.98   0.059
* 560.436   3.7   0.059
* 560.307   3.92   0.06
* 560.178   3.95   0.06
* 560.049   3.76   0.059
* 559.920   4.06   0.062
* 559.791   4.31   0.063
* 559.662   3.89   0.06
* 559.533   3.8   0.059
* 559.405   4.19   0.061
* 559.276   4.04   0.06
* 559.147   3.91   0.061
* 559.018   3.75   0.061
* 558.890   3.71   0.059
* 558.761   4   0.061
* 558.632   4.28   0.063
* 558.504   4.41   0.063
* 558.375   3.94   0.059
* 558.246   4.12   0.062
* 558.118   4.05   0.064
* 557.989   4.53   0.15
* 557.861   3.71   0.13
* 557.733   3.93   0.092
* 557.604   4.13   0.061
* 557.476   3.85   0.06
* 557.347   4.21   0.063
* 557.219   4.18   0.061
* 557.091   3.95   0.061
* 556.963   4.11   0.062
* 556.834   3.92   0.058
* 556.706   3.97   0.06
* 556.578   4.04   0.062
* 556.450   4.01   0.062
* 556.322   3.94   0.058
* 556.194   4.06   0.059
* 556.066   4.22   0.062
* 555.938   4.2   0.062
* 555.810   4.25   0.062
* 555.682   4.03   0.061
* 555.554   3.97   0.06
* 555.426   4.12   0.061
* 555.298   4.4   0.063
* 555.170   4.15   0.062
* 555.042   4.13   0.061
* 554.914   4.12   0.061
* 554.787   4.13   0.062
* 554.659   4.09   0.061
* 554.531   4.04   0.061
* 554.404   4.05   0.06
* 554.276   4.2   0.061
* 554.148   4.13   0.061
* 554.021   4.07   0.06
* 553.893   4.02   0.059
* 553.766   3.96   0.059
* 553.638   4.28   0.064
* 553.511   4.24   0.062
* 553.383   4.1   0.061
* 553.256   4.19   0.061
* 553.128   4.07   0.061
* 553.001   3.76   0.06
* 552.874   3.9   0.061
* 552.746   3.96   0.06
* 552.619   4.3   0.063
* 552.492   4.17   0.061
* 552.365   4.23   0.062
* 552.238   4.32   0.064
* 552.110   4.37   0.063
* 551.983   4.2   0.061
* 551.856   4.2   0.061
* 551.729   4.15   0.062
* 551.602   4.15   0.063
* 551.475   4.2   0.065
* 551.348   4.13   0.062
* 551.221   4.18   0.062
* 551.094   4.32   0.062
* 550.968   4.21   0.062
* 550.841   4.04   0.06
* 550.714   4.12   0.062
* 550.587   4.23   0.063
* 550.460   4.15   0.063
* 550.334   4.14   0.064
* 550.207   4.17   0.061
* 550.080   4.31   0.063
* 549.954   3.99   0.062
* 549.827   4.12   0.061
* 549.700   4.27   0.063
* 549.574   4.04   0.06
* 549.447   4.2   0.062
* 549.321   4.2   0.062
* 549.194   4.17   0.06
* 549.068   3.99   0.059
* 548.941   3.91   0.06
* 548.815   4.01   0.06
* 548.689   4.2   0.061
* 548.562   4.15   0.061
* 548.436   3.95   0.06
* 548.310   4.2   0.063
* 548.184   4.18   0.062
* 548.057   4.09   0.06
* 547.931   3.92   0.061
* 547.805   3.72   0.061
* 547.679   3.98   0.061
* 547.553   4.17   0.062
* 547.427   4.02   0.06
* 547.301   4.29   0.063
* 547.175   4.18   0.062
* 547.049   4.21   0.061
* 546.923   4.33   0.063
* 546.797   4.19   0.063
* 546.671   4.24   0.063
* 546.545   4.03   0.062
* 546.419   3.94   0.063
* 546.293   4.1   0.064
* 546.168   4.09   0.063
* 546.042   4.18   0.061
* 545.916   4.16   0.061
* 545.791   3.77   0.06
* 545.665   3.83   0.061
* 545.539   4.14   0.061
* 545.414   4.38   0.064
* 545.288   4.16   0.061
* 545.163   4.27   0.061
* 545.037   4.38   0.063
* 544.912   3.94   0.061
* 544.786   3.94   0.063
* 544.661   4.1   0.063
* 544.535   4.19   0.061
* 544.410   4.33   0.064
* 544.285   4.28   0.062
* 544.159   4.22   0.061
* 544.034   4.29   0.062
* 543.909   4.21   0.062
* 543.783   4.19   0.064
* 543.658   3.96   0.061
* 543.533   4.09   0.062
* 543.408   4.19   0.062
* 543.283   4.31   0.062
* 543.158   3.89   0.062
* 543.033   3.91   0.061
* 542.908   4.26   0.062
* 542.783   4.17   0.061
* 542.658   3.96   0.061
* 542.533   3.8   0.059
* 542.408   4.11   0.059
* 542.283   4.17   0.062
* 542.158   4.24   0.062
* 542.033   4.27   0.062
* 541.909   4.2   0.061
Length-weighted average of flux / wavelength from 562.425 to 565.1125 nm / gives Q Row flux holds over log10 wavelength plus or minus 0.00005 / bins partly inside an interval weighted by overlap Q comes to 4.09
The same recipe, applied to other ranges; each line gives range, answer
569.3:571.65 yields 3.96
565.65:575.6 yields 4.02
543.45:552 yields 4.13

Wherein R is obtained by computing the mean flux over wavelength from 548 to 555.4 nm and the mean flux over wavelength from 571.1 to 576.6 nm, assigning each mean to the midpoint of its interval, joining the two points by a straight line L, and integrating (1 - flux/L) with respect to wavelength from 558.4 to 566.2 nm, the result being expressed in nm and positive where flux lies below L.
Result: 0.110 nm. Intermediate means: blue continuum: 4.14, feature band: 4.03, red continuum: 4.04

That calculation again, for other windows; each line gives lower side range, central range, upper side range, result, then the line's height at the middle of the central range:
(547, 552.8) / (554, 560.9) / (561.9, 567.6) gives 0.08 nm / 4.1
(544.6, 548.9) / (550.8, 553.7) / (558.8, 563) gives -0.07 nm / 4.06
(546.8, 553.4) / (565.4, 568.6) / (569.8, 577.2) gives 0.02 nm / 4.05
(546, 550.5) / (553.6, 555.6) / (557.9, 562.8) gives -0.03 nm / 4.06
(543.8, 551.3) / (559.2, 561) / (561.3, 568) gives 0.03 nm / 4.07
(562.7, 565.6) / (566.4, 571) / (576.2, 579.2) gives 0.05 nm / 4.06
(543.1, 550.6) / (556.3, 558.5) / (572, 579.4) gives 0.02 nm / 4.09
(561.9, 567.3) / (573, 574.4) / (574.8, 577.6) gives -0.03 nm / 4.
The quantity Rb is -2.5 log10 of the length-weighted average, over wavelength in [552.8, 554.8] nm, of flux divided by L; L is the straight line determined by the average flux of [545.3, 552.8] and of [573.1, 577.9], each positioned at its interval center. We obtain 0.01 mag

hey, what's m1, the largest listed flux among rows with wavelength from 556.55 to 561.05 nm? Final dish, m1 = 4.53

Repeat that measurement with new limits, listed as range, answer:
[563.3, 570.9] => 4.28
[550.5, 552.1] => 4.32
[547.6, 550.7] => 4.31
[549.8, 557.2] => 4.4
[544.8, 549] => 4.38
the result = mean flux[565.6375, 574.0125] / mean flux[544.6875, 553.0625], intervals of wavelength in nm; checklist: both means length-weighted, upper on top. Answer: 1.0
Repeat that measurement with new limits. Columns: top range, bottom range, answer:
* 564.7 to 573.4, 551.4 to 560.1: 0.98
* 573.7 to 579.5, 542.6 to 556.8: 0.97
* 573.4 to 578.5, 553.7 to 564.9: 0.99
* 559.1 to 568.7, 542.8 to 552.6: 0.98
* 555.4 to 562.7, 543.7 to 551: 0.98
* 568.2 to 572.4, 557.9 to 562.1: 0.99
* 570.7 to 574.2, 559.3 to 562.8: 1.01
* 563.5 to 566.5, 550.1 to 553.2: 0.97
